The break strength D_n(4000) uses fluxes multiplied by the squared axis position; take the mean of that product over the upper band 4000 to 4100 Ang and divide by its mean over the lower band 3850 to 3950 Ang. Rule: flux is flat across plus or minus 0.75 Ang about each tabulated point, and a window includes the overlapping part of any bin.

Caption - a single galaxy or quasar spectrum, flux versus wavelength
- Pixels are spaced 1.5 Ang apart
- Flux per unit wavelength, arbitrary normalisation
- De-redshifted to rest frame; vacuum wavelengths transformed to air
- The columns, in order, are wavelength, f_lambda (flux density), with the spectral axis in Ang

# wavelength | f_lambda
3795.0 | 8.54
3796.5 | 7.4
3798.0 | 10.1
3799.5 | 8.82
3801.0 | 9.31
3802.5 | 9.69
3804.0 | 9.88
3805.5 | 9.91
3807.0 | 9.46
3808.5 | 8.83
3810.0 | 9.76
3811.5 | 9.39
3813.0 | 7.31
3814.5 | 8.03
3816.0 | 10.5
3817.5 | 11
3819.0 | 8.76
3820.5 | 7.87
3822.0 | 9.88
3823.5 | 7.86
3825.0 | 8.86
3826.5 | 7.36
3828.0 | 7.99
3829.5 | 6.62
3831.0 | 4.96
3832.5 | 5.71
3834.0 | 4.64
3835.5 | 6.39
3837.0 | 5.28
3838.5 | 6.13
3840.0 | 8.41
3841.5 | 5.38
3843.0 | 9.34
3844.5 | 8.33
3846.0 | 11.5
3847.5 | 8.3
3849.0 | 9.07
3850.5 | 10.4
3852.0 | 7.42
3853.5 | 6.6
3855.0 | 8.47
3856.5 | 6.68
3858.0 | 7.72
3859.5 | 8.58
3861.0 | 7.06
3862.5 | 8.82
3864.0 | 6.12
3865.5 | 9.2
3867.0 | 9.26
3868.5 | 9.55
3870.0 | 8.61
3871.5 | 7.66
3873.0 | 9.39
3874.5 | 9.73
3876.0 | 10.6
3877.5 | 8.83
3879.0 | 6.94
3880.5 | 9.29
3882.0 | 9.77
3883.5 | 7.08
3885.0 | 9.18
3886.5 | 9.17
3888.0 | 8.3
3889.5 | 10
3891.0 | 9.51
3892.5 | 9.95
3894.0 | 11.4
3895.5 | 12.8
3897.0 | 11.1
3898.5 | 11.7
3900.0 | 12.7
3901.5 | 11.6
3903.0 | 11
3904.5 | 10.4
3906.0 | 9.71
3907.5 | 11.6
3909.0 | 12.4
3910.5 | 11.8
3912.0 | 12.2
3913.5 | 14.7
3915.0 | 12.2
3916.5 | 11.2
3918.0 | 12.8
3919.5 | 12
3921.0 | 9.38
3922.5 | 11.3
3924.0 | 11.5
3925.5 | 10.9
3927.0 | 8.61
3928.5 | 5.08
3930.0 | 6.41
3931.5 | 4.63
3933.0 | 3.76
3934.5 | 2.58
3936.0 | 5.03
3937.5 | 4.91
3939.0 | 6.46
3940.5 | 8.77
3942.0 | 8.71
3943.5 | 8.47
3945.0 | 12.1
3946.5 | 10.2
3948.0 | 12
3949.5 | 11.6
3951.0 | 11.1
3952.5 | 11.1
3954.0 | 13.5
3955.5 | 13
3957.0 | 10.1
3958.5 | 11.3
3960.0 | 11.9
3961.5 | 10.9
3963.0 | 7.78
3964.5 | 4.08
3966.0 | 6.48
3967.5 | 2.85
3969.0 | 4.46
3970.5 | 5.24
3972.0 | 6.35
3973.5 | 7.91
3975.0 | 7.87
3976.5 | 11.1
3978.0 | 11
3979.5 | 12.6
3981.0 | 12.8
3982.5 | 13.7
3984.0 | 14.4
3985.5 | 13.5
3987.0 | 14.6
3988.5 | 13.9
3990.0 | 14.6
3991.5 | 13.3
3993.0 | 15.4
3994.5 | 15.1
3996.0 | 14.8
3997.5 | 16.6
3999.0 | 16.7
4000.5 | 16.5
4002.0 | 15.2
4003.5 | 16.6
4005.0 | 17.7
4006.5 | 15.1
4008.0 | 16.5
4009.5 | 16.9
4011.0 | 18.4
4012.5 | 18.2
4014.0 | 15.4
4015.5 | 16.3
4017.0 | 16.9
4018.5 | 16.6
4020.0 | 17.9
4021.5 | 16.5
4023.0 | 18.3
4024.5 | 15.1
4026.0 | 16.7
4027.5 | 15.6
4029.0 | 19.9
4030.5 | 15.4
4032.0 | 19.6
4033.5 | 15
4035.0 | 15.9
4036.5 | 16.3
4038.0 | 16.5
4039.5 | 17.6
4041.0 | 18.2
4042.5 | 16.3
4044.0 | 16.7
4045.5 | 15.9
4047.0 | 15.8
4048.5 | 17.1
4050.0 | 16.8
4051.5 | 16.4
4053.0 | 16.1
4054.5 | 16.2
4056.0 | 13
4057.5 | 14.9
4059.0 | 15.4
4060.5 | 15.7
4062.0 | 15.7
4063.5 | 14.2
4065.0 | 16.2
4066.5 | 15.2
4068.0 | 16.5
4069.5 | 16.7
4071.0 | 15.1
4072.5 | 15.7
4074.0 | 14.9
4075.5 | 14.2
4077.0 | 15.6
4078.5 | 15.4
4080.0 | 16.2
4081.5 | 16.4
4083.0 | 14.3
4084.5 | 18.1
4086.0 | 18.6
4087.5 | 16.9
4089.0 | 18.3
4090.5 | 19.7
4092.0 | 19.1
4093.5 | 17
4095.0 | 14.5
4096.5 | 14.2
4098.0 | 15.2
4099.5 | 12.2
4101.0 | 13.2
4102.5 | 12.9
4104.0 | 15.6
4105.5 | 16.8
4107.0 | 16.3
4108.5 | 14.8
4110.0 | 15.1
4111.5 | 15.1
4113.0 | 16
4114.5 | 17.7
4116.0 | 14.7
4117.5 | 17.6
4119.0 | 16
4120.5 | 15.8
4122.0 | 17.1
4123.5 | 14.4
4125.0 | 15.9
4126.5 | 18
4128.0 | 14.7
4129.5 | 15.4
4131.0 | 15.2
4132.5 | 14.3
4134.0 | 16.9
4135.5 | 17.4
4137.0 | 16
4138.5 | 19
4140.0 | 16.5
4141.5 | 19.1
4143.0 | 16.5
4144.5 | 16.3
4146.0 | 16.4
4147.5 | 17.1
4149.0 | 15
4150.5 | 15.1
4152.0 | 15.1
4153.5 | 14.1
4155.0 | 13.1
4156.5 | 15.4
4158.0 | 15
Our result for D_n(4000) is 1.89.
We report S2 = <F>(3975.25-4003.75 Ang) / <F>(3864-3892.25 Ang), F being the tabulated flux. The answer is 1.59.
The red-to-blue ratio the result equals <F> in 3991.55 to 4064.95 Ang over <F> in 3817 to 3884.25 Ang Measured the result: 2.0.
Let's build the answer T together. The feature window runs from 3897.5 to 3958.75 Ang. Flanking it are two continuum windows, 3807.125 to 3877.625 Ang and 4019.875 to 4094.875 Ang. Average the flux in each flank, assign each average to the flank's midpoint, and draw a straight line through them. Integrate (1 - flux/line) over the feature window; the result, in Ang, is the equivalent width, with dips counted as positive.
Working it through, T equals 7.3 Ang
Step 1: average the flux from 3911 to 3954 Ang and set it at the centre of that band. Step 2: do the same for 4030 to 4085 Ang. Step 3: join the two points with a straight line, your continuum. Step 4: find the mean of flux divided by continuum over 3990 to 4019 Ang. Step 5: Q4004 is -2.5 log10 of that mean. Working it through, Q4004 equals -0.22 mag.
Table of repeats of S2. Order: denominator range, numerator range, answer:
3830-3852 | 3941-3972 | 1.25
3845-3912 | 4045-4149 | 1.68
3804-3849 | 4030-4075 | 1.98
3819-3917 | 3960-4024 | 1.47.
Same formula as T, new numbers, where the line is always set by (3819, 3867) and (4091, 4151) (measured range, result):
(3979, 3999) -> -3.9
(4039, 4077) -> -4.9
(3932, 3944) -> 5.2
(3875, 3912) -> -4.5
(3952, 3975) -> 5.7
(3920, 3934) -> 3.0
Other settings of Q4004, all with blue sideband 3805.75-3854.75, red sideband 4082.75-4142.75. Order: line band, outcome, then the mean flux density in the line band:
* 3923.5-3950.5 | 0.378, 7.87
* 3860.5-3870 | 0.085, 8.39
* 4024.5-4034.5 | -0.220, 16.9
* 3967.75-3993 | 0.128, 11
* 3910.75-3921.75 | -0.148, 12.1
